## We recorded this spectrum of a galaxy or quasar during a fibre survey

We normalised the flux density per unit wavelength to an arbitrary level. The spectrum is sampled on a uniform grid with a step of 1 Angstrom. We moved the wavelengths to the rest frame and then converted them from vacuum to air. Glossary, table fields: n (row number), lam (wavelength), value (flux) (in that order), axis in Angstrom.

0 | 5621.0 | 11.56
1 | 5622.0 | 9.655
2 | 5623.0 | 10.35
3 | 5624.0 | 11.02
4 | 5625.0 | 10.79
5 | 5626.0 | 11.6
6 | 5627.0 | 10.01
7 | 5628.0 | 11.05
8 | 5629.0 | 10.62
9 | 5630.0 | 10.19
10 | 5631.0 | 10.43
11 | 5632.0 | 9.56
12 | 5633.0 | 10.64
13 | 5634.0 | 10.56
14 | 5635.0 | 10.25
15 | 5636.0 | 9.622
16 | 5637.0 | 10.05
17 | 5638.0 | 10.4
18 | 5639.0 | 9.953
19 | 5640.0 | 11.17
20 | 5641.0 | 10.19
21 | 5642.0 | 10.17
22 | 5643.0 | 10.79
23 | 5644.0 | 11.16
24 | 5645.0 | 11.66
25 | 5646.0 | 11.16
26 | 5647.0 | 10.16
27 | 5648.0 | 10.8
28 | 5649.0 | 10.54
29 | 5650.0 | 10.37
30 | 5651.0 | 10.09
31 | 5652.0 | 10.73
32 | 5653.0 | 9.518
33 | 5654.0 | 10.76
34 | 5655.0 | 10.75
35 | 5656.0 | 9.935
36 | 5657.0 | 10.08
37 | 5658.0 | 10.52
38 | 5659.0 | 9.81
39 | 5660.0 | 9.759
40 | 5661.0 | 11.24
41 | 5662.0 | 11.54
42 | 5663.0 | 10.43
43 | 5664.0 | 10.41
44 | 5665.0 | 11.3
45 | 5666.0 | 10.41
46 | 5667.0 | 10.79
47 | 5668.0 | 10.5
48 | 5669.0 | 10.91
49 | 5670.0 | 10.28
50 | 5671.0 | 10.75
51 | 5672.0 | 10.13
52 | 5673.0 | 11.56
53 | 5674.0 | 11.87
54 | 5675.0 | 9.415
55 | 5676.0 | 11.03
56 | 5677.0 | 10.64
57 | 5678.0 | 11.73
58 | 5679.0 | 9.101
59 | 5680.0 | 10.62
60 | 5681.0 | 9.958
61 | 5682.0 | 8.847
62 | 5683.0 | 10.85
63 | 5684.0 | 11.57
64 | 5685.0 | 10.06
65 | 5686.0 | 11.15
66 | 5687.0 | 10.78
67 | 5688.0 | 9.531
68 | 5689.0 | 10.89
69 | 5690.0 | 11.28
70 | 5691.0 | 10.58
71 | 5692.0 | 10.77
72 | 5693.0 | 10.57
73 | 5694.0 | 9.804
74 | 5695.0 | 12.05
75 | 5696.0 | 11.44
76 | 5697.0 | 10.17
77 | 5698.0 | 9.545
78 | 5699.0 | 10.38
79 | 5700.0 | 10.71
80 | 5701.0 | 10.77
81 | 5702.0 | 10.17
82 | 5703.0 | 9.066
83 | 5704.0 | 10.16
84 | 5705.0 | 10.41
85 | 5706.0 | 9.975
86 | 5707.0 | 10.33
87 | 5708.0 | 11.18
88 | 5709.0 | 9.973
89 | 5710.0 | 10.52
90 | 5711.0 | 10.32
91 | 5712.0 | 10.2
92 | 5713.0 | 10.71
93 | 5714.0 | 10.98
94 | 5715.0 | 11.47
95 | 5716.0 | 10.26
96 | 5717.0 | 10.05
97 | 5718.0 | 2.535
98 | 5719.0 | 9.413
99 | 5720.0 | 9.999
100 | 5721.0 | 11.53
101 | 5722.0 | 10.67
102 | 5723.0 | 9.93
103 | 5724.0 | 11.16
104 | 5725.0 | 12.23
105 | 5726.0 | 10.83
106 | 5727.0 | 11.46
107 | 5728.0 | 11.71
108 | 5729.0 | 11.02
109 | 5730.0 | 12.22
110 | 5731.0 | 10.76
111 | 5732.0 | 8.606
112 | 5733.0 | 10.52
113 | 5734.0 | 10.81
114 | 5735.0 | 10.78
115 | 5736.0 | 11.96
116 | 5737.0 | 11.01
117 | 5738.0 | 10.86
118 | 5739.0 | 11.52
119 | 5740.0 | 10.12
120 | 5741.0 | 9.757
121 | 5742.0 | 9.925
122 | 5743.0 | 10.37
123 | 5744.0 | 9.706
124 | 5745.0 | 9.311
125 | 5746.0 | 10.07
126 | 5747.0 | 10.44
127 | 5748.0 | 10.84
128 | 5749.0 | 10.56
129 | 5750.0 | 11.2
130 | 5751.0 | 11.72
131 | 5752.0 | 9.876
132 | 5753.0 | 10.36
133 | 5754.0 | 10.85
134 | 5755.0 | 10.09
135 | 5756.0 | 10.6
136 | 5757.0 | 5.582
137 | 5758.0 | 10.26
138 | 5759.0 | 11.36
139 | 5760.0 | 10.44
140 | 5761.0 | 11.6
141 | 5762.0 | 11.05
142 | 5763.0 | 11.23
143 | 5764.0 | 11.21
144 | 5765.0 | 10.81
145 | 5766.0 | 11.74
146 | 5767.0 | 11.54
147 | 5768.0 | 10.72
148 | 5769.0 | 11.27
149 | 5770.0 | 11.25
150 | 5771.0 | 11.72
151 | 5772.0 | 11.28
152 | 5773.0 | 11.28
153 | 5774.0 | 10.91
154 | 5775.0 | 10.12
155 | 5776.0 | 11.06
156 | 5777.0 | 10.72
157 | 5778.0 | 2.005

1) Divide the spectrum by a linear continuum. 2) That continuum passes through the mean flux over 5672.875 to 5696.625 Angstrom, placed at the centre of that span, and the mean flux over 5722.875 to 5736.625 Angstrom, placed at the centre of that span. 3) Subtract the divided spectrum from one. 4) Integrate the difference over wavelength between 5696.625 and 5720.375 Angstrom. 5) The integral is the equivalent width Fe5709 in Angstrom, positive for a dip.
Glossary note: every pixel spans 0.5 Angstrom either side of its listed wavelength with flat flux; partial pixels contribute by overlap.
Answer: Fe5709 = 1.9 Angstrom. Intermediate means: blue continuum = 10.7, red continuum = 11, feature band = 9.97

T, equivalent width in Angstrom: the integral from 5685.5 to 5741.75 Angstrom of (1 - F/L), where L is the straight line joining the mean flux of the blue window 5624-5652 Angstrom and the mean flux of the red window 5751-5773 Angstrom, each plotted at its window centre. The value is 0.9 Angstrom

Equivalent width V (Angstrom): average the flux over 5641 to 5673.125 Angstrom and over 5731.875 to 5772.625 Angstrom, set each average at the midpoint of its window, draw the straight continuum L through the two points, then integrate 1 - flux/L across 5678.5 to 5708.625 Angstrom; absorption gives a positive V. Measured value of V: 0.5 Angstrom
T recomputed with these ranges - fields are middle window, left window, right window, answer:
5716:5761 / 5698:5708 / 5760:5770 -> 1.8 Angstrom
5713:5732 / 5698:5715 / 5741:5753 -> -0.1 Angstrom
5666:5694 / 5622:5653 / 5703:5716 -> -0.3 Angstrom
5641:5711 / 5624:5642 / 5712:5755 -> -0.6 Angstrom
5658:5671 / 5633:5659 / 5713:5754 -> -0.2 Angstrom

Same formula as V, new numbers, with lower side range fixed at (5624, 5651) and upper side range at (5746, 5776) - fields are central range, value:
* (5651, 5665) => 0.2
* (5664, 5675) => -0.2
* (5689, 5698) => -0.1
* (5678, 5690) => 0.2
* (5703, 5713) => 0.3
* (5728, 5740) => -0.2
